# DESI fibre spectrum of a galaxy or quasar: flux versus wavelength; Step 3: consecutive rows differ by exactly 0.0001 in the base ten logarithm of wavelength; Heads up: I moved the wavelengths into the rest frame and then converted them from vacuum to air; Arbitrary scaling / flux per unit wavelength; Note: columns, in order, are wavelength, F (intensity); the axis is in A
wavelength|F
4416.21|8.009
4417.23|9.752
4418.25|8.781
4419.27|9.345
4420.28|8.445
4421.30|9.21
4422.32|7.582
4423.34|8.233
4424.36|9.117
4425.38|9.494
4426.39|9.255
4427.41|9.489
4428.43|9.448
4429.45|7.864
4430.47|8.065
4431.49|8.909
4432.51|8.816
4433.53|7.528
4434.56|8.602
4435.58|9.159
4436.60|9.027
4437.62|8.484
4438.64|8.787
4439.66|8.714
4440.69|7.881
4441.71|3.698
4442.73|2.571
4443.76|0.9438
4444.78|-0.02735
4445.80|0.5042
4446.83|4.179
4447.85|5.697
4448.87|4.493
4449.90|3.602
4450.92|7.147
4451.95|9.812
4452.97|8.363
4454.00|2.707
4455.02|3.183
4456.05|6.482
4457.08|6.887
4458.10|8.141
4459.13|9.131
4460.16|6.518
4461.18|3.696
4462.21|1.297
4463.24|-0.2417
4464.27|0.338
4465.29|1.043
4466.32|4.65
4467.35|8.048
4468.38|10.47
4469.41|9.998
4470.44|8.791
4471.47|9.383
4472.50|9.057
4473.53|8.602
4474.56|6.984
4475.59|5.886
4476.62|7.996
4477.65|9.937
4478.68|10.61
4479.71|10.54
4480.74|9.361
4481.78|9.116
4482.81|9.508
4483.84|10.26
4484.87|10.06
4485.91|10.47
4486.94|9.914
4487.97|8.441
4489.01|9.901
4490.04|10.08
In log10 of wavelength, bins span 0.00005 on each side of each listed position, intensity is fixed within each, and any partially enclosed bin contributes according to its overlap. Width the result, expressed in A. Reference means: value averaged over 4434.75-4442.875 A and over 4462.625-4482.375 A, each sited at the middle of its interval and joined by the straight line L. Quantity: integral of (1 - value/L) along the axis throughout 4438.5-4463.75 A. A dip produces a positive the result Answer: 8.7 A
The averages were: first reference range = 7.56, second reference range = 7.38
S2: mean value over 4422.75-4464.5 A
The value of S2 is 6.28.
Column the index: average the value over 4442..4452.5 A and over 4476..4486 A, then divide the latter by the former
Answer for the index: 2.5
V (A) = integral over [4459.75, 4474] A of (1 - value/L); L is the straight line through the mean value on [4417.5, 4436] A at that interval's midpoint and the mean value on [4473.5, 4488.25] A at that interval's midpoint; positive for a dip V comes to 5.1 A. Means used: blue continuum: 8.75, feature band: 5.82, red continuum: 9.21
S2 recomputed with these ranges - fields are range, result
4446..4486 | 6.9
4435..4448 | 5.36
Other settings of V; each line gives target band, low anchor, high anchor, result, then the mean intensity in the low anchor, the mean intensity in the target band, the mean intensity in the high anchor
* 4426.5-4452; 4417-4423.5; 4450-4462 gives 3.5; 8.75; 6.51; 6.32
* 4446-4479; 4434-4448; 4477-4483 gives 7.1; 5.59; 6.26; 9.82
